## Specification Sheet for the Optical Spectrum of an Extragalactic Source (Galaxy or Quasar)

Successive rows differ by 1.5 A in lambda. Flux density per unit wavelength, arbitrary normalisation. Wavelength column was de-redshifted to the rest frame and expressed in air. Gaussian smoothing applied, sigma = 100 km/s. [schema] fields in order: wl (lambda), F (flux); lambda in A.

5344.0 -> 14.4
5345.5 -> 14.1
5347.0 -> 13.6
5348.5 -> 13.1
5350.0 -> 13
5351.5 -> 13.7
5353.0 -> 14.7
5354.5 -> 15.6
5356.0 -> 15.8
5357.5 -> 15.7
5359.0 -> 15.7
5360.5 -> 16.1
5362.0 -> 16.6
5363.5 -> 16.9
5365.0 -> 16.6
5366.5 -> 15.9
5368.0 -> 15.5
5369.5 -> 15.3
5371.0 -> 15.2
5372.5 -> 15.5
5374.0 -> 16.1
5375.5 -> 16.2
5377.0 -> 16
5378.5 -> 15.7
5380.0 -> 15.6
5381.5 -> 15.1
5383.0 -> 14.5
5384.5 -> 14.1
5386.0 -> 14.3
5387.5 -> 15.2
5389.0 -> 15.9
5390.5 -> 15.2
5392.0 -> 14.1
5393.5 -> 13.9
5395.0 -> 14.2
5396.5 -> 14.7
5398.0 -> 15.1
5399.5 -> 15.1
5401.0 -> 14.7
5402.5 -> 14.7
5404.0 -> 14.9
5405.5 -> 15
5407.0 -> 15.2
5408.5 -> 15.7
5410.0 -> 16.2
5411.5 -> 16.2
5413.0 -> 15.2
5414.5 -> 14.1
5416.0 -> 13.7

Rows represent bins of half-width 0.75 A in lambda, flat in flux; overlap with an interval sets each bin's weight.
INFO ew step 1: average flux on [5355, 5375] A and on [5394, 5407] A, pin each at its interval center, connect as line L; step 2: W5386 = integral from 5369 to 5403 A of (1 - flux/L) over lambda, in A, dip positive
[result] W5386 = 0.4 A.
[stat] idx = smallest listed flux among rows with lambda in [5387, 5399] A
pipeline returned 13.9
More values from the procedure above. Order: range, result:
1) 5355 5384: 14.5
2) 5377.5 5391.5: 14.1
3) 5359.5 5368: 15.5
